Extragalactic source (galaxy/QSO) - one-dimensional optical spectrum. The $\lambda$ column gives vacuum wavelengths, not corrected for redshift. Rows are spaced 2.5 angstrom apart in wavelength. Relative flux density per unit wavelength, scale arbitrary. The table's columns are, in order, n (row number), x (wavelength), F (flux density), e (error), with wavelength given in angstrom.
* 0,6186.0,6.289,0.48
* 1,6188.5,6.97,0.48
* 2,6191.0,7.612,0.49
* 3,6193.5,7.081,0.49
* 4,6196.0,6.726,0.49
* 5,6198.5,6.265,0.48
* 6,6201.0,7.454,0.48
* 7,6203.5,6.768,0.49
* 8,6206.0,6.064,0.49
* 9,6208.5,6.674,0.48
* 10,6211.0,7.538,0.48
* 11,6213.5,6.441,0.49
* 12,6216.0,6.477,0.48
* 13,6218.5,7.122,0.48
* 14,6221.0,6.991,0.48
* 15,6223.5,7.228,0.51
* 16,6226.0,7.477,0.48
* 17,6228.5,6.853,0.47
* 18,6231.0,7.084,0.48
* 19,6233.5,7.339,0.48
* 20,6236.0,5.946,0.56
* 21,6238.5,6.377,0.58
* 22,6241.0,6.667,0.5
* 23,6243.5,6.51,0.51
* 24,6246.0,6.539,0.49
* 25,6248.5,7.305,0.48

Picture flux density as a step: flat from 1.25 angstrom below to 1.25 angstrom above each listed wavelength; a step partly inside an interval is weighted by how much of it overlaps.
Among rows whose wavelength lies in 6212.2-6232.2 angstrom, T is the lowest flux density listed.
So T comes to 6.441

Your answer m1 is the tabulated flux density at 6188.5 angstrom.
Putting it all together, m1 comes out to 6.97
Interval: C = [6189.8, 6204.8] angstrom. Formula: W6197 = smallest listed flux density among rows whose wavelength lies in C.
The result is 6.265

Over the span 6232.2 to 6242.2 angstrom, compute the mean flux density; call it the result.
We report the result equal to 6.58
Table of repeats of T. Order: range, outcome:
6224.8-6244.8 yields 5.946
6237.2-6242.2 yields 6.377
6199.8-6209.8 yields 6.064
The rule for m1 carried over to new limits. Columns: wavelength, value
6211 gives 7.538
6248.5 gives 7.305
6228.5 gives 6.853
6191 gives 7.612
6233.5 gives 7.339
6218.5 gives 7.122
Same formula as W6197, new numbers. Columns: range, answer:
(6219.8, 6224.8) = 6.991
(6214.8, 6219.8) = 6.477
